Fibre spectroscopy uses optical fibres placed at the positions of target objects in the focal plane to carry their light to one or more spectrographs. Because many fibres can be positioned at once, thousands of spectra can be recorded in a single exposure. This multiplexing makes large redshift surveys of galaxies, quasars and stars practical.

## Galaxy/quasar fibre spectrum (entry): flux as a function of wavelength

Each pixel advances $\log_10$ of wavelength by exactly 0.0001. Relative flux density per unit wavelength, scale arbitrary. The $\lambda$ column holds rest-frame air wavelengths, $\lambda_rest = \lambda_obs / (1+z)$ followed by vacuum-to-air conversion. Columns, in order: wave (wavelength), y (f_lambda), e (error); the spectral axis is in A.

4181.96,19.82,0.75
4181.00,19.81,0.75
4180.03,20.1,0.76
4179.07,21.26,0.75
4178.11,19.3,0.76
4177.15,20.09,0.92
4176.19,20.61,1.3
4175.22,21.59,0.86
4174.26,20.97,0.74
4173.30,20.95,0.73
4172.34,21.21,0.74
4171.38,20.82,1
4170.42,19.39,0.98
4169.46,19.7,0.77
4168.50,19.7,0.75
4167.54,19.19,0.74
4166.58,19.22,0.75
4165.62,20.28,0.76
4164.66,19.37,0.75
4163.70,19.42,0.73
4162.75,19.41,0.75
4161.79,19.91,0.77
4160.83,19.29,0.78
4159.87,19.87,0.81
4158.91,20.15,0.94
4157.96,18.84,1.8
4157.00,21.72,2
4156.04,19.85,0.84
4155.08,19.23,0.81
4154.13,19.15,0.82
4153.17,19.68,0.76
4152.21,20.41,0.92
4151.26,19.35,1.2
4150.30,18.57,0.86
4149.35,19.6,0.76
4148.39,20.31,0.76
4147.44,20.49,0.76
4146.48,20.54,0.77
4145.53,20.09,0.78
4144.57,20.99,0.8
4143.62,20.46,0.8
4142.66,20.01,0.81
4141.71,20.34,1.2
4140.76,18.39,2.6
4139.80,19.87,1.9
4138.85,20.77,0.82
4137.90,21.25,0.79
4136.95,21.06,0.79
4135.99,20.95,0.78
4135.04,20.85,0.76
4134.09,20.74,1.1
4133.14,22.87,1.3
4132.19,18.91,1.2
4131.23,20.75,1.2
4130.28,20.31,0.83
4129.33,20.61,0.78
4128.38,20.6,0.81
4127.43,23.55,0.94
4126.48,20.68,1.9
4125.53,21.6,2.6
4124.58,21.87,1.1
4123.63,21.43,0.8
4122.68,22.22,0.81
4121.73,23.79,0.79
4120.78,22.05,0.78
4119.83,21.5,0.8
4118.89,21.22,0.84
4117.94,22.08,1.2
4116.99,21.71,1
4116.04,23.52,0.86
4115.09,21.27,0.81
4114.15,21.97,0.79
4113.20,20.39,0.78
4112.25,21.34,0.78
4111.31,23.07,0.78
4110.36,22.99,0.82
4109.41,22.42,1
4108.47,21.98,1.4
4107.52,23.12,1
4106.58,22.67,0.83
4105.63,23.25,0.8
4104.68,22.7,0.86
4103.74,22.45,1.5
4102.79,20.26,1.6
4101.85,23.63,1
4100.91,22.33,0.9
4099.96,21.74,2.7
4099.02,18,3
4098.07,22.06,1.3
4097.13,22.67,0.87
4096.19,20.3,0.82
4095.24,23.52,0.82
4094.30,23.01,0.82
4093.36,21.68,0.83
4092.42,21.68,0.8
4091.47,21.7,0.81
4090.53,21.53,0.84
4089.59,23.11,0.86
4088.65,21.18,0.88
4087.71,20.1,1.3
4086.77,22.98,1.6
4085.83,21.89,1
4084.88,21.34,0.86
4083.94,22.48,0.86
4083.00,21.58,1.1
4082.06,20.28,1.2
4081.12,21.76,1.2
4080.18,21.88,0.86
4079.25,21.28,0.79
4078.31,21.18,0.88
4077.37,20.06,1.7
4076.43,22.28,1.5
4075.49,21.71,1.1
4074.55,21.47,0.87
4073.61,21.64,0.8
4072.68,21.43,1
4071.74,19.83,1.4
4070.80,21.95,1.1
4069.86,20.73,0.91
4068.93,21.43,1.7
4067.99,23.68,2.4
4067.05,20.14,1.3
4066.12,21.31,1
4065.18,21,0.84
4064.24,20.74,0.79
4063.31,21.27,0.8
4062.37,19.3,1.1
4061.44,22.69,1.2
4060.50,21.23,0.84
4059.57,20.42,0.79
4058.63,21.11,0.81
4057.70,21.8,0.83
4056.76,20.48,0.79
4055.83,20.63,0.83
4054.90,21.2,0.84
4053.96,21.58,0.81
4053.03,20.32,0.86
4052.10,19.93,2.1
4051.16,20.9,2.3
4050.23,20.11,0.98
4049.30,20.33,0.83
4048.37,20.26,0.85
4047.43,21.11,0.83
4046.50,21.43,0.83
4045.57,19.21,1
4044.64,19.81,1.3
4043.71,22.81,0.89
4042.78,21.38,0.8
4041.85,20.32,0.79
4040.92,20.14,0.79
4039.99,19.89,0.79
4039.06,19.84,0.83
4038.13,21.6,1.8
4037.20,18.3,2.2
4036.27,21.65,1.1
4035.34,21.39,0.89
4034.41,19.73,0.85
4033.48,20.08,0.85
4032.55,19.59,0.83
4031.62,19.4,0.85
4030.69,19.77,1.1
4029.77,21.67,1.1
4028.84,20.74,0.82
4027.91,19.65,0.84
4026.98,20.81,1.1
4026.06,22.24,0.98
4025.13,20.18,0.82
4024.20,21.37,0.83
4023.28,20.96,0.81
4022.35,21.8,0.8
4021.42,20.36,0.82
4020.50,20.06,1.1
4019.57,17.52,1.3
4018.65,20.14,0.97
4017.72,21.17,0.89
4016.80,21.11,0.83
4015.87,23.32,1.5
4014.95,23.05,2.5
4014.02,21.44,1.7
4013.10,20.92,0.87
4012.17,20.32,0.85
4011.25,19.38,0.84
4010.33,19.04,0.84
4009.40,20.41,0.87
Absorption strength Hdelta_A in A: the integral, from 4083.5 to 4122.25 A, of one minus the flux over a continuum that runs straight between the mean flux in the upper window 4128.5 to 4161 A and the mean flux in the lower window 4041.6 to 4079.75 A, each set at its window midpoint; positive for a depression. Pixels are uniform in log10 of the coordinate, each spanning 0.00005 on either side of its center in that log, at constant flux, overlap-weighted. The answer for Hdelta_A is -2.7 A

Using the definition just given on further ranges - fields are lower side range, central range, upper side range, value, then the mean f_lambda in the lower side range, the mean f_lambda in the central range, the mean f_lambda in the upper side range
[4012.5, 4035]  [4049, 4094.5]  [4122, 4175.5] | -1.6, 20.7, 21.3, 20.4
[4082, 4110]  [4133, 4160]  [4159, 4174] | 0.4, 21.9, 20.2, 19.9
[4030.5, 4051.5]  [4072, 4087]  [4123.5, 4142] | -0.7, 20.4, 21.5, 20.9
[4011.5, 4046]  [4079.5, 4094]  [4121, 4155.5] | -0.7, 20.6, 21.7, 20.6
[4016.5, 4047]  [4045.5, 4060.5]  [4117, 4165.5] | -0.2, 20.5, 20.7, 20.5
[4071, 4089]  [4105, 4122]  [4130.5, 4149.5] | -1.1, 21.4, 22.2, 20.5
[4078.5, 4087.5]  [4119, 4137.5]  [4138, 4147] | -0.7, 21.7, 21.4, 20.2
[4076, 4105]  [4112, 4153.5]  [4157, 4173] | -0.6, 21.7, 20.9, 19.8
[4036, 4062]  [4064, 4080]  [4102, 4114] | 0.0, 20.7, 21.3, 22.2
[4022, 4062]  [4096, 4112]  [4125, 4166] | -1.3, 20.7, 22.1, 20.3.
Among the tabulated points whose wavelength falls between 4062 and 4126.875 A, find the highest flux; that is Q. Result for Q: 23.79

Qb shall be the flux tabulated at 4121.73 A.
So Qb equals 23.79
